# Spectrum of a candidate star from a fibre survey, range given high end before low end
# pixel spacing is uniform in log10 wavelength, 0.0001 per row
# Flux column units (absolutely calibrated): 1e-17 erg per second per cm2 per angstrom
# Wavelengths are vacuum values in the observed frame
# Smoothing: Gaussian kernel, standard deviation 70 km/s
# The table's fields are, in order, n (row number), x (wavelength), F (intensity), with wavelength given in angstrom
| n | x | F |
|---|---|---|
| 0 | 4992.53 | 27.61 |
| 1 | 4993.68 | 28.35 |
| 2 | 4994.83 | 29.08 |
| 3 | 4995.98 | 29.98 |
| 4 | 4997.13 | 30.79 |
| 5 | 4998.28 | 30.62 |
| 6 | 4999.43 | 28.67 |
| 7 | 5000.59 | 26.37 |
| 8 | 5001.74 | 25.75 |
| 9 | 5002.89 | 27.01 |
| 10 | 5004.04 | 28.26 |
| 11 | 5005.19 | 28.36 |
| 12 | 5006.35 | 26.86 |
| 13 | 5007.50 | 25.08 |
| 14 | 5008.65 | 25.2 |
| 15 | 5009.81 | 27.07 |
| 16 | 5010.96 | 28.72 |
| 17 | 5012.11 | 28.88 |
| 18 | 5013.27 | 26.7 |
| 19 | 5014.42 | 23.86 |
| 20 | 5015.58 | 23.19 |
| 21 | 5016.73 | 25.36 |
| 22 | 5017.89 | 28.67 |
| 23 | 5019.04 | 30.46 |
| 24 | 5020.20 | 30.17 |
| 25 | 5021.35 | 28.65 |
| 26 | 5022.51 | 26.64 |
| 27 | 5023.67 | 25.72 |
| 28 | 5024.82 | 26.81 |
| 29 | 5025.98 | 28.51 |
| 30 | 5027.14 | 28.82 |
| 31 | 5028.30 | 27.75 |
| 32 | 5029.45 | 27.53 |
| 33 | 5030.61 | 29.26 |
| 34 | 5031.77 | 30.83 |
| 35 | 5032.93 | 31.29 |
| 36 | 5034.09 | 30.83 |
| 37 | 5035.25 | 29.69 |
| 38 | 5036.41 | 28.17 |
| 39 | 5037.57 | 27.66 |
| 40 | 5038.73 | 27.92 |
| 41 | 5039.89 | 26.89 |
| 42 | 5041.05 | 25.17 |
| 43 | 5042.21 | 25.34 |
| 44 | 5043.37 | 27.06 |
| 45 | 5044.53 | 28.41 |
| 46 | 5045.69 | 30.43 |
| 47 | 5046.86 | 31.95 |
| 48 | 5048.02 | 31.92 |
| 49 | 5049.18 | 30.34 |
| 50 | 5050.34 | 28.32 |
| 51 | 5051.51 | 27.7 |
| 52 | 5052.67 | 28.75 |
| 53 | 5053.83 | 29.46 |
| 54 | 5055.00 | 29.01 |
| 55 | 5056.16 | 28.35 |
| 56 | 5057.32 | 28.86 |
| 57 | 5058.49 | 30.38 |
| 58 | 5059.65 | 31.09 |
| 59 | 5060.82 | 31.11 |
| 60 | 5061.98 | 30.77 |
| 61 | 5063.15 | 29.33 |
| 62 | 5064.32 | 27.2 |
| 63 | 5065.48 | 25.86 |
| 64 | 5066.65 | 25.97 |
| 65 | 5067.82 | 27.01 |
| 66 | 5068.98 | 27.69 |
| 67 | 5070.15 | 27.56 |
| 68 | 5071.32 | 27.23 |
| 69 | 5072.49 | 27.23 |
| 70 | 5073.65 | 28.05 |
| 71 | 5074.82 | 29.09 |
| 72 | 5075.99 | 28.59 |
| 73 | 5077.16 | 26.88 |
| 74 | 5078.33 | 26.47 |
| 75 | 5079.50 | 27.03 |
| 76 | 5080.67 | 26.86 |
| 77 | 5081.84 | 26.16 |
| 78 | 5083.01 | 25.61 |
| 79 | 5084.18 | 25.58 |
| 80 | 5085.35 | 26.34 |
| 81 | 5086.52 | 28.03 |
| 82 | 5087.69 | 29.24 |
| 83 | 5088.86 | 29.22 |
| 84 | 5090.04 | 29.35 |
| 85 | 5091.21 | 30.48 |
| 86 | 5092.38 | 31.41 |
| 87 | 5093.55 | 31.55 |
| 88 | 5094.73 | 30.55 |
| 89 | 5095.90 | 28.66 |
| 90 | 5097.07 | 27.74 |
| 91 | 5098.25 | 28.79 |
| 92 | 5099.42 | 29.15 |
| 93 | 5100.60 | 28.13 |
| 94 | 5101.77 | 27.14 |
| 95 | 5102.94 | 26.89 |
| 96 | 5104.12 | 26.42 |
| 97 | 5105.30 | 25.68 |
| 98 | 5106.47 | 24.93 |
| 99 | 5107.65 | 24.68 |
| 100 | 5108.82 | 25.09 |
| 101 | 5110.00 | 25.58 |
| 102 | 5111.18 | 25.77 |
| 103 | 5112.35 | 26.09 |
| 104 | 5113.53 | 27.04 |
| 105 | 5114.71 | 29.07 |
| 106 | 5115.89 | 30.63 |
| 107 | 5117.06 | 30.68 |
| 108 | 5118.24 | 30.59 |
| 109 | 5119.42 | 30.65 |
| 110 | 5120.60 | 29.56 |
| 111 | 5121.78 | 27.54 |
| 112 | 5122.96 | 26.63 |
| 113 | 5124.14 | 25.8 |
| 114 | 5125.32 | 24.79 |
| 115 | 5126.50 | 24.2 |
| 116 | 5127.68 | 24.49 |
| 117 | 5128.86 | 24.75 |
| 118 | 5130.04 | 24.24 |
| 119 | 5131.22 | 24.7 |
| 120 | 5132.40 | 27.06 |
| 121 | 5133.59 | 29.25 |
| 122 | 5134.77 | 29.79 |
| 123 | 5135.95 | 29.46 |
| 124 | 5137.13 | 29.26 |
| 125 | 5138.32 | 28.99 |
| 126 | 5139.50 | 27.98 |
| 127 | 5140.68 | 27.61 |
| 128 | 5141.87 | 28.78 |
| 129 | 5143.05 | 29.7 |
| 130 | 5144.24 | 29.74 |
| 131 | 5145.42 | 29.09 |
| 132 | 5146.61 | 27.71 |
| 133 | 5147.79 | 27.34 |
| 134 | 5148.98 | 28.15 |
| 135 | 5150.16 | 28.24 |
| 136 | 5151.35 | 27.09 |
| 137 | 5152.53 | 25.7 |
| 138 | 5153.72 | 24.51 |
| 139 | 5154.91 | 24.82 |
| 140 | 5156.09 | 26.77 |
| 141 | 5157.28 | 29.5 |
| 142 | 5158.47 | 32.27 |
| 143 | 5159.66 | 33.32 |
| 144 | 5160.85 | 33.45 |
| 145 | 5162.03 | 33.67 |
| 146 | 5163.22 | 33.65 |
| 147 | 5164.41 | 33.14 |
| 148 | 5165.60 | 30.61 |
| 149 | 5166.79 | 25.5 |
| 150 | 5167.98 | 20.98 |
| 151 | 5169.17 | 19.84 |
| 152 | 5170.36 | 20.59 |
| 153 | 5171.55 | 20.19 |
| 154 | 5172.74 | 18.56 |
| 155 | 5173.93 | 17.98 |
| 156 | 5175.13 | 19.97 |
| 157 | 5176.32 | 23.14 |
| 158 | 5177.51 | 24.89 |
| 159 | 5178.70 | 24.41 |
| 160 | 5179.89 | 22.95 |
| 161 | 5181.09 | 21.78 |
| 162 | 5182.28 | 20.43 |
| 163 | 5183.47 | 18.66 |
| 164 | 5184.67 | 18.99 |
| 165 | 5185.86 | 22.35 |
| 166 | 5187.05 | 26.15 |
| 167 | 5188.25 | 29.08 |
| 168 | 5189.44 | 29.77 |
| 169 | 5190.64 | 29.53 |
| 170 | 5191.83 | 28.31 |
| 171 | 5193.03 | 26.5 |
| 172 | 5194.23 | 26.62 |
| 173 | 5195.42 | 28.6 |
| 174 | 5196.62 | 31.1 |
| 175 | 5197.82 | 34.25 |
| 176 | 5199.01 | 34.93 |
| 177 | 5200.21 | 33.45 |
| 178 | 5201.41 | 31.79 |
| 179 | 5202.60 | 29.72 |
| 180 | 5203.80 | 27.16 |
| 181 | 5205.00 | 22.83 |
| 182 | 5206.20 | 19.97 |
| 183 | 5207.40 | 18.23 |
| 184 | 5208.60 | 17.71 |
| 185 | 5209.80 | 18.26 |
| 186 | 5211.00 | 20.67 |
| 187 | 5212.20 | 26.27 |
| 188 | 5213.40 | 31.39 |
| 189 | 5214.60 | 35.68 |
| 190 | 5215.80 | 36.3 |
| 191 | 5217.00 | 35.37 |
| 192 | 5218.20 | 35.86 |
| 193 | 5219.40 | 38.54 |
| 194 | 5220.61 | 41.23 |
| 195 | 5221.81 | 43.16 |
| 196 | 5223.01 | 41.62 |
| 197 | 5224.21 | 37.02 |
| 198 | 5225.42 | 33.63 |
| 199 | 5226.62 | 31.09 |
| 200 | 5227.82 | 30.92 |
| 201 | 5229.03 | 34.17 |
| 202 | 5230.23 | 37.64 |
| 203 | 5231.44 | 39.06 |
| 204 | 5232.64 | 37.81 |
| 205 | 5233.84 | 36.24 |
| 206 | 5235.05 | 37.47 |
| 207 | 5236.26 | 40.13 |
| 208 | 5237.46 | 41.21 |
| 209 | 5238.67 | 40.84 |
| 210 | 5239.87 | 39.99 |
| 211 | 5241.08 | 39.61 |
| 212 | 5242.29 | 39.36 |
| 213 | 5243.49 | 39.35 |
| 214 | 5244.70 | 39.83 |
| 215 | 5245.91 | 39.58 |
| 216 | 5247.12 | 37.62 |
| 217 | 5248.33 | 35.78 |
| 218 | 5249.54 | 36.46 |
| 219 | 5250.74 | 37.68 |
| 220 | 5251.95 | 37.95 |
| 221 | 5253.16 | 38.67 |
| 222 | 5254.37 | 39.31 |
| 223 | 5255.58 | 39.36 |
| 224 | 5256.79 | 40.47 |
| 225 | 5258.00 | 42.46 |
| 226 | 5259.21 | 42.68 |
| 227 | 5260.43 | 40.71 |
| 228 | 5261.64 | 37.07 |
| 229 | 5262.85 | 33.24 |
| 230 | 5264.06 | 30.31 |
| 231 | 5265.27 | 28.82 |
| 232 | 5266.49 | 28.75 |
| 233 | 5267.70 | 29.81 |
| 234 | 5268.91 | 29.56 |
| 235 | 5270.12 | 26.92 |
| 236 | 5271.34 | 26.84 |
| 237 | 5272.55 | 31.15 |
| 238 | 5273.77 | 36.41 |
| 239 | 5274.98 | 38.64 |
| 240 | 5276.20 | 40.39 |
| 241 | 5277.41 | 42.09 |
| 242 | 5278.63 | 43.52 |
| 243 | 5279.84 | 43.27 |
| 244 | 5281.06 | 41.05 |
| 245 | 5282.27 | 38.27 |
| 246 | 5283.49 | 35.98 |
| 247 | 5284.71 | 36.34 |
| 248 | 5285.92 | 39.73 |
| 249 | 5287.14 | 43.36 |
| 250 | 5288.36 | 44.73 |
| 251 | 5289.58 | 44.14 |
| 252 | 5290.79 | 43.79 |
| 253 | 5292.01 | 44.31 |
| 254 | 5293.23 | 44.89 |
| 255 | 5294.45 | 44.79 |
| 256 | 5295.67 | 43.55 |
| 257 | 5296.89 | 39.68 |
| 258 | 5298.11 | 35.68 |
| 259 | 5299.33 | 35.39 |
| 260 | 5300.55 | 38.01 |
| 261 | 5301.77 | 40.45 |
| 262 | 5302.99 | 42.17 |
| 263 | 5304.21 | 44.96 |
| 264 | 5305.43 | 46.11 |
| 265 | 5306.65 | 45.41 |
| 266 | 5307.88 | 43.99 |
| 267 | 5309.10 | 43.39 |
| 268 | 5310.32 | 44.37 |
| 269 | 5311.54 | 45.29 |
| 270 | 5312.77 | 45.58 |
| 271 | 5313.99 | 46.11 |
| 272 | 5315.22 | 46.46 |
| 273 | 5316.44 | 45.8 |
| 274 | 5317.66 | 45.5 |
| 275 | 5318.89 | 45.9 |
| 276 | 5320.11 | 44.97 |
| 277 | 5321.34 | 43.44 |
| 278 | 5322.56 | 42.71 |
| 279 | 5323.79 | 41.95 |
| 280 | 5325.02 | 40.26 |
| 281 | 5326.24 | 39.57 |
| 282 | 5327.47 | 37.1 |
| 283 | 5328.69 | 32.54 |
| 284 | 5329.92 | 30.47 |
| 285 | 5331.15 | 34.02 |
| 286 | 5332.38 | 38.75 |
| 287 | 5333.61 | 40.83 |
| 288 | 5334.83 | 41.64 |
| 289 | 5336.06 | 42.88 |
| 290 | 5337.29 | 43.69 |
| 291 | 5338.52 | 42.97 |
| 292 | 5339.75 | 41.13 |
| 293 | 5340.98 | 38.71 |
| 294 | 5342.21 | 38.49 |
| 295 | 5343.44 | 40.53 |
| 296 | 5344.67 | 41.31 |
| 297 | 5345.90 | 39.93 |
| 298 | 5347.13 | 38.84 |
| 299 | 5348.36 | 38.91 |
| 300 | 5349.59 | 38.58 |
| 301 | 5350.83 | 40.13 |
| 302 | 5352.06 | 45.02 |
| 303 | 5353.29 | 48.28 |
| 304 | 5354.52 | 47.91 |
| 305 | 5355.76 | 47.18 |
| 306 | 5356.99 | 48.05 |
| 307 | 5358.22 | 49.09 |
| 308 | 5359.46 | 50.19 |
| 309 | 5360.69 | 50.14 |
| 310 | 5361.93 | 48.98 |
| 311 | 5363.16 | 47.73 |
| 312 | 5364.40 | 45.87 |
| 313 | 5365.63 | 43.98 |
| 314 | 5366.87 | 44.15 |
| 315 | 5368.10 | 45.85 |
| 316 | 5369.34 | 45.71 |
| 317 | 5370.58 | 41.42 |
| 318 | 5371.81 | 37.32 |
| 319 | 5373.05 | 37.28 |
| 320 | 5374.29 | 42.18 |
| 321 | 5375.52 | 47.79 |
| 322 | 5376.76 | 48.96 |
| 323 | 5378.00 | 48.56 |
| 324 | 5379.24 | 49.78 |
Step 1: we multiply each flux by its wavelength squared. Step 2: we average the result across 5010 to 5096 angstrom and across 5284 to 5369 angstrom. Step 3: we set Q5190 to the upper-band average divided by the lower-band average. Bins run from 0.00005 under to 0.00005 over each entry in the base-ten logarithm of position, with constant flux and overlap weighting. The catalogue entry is 1.68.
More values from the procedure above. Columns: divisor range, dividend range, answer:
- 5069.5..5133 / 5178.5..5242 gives 1.18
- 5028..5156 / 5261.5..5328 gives 1.55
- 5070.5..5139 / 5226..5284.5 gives 1.42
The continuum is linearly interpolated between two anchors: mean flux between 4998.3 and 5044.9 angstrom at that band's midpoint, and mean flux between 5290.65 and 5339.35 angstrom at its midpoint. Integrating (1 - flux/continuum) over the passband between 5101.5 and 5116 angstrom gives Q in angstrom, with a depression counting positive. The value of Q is 2.5 angstrom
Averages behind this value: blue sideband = 27.6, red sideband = 42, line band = 26.4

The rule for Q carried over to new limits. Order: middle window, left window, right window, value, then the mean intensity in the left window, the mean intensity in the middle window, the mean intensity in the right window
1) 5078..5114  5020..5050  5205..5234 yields 2.8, 28.6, 27.5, 32.2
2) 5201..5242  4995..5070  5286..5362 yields 4.7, 28.2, 33.3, 42.6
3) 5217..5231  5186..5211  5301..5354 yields -3.2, 26.9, 36.8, 41.8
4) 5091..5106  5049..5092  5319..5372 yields 0.5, 28.2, 28.6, 42.4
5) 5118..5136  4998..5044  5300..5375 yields 3.2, 27.6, 27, 42.8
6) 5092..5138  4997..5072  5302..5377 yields 6.5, 28.2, 27.5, 43.1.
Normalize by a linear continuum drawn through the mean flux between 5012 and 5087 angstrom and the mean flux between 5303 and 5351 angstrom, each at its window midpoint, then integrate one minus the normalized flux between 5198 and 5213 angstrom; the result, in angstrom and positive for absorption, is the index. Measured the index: 4.3 angstrom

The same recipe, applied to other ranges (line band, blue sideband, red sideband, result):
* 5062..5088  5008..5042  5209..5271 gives 2.1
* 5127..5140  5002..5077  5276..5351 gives 2.2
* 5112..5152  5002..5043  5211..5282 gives 5.3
